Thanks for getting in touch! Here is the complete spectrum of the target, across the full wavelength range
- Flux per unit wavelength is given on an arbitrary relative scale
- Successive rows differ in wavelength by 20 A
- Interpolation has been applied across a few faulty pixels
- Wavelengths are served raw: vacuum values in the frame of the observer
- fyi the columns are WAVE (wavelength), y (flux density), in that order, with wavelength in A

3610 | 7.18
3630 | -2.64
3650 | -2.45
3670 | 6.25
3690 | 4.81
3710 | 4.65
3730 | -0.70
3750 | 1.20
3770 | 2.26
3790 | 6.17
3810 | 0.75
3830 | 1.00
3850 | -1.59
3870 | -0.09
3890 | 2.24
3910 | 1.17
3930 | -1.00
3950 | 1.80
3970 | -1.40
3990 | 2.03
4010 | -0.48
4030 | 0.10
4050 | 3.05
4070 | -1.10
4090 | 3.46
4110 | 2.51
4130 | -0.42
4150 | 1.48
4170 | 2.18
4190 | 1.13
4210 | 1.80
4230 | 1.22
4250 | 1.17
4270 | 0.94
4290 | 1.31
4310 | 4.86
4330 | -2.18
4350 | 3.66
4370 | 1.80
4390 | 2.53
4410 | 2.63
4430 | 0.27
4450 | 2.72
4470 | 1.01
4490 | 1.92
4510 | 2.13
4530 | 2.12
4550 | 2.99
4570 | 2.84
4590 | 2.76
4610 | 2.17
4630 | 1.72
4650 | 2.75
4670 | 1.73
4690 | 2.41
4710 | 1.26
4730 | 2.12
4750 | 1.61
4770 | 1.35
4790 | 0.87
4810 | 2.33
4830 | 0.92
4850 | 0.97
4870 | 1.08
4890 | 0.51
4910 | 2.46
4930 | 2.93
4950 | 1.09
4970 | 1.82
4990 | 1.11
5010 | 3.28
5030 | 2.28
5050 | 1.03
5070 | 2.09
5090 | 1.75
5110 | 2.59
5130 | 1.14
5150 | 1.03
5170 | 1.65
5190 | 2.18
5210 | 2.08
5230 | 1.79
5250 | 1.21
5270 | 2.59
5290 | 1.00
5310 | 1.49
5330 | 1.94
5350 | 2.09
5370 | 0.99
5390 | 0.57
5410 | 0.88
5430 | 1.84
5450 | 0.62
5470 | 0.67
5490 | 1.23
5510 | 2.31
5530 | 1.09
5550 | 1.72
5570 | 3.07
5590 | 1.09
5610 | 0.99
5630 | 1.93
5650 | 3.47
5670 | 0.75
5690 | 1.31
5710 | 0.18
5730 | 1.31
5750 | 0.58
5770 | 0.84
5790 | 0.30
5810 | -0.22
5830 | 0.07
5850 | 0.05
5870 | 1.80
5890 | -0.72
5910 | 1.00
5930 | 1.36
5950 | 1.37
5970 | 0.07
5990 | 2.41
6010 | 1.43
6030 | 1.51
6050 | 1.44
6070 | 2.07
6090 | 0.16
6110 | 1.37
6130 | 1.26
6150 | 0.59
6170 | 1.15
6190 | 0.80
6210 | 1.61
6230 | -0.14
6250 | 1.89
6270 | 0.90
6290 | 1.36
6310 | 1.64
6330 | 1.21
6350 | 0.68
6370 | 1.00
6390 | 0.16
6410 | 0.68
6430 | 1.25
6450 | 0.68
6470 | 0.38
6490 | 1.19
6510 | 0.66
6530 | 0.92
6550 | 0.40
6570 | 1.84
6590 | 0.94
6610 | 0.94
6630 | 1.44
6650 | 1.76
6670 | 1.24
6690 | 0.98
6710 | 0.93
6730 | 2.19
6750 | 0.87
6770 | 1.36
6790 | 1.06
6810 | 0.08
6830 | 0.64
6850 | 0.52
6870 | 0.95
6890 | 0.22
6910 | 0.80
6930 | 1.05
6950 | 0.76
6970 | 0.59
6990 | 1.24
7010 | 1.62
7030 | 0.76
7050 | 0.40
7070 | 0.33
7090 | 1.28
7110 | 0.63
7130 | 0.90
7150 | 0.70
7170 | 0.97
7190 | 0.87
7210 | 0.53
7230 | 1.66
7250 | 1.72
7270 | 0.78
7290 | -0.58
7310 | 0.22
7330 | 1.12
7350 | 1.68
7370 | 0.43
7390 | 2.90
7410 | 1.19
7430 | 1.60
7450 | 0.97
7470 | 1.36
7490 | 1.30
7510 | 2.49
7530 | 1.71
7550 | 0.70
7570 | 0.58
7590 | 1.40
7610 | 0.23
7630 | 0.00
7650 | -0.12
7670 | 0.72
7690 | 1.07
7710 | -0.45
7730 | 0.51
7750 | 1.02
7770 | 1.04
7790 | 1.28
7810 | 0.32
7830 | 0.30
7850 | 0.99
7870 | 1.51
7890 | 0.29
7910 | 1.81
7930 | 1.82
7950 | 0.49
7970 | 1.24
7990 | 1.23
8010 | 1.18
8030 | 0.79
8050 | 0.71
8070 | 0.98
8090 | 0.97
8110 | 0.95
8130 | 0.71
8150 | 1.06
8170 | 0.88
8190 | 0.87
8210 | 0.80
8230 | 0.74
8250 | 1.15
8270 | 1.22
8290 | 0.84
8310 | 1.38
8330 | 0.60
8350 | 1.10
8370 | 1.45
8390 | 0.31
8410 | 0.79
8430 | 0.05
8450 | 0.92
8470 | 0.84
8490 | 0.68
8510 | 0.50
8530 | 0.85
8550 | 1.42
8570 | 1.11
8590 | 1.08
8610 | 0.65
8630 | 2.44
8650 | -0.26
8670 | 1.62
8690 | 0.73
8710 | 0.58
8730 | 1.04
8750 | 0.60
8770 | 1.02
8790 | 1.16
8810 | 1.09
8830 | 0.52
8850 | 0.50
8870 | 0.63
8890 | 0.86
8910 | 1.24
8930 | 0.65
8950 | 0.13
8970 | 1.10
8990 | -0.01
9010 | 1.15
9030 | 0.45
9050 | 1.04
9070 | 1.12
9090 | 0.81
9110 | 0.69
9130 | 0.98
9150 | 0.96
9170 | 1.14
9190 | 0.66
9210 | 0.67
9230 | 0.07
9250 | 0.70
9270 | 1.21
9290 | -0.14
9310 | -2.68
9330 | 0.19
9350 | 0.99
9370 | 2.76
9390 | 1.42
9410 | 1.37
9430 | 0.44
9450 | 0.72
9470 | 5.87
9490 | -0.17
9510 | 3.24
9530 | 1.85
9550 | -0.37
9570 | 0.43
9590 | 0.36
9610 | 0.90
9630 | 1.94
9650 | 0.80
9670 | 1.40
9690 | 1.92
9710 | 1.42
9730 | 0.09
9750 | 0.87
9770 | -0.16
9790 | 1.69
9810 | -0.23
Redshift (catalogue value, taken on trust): 0.13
